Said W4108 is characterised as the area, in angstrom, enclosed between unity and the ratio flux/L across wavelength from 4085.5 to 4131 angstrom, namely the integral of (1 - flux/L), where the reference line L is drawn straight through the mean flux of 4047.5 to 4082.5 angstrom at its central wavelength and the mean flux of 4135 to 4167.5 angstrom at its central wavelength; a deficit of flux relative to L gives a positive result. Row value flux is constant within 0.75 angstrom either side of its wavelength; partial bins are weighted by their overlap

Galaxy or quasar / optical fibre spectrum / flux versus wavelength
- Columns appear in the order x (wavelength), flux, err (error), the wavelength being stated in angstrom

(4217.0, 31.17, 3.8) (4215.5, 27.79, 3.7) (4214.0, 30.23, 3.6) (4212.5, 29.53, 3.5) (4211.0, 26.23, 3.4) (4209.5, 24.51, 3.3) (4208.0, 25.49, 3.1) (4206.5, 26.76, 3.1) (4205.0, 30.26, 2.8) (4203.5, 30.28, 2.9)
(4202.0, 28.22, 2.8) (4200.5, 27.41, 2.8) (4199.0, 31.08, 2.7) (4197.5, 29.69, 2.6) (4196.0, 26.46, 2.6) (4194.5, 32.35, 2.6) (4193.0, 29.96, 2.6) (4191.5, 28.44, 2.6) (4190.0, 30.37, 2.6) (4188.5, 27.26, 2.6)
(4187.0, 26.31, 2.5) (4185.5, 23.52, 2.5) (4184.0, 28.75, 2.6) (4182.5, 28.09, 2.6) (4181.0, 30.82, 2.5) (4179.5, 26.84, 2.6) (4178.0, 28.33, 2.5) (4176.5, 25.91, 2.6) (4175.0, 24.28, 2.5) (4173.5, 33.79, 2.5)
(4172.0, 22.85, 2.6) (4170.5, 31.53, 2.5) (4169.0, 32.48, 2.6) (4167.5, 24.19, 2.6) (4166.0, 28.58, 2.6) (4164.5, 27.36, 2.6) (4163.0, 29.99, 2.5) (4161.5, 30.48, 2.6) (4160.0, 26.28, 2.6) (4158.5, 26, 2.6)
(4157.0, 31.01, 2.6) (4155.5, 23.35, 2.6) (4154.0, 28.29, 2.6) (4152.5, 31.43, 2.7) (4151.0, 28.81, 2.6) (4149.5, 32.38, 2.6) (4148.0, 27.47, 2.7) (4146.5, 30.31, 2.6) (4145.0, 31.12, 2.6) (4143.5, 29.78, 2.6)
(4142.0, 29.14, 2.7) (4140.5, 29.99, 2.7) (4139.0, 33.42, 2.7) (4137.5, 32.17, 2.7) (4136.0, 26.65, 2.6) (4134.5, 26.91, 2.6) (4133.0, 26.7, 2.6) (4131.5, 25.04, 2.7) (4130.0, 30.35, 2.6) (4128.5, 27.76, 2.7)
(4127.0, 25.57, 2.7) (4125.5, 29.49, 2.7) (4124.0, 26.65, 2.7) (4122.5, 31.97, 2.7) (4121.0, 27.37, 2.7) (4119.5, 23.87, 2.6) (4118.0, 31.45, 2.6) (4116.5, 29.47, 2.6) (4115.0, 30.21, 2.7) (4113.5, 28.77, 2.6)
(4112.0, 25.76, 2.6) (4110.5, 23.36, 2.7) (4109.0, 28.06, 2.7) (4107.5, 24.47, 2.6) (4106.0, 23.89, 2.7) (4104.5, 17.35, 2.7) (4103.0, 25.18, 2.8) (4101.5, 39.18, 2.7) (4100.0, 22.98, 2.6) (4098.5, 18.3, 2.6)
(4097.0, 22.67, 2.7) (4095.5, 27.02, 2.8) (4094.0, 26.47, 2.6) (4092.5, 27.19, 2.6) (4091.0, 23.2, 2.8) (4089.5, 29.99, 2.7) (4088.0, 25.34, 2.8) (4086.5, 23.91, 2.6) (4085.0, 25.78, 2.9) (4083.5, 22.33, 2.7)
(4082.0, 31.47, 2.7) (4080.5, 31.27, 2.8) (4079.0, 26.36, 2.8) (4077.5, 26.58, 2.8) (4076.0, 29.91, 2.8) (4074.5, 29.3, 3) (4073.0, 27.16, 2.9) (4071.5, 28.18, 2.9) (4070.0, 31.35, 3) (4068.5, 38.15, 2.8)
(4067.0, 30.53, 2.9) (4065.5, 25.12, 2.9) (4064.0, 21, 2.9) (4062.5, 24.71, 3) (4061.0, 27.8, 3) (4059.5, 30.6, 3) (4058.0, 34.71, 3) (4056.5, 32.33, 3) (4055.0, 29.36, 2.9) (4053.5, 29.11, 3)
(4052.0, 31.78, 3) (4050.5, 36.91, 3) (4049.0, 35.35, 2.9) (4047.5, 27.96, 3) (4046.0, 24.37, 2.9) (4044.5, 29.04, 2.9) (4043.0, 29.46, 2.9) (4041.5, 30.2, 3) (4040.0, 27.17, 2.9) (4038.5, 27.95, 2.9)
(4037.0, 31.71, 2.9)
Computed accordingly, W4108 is 4.5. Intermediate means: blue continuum 29.9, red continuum 29.1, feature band 26.6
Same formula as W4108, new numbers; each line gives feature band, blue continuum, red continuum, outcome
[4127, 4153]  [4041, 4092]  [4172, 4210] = -0.8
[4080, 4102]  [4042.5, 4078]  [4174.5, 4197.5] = 2.2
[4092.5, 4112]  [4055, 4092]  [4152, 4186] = 2.2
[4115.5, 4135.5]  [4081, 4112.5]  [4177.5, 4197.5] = -1.2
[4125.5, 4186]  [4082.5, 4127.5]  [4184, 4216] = -2.6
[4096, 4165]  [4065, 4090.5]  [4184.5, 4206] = 1.7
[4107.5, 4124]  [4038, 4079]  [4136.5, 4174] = 0.9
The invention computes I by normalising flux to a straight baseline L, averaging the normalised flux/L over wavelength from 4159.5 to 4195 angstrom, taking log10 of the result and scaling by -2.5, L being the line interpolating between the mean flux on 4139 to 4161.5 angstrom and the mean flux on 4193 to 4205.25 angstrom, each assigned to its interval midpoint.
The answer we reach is 0.040 mag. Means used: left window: 29.2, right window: 29.5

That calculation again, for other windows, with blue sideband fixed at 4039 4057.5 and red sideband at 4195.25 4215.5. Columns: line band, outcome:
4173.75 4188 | 0.05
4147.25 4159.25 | 0.01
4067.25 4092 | 0.06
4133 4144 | -0.02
